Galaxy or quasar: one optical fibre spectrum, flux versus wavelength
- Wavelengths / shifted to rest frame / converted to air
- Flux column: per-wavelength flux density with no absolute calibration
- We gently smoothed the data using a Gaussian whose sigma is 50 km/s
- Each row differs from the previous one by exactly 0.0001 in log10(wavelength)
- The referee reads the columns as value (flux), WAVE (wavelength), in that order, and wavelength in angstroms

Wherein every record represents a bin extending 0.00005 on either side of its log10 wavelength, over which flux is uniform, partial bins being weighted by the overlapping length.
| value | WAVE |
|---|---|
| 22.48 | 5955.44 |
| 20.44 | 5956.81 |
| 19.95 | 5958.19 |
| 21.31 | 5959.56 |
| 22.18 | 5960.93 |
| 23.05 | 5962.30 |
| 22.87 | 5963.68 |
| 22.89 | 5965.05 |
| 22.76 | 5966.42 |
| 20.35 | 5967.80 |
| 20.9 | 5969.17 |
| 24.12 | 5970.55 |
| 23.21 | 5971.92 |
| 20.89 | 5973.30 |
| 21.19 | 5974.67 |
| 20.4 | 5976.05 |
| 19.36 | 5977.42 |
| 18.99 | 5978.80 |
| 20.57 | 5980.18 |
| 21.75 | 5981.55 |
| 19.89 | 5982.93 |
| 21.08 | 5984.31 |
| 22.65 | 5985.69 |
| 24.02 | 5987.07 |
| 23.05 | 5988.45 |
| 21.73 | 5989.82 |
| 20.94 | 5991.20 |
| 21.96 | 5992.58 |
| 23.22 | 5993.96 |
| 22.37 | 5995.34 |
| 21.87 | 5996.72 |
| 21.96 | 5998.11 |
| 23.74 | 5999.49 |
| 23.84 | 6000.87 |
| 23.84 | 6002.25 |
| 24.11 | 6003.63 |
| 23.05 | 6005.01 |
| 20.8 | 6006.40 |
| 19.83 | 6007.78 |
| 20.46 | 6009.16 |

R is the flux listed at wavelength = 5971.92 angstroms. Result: 23.21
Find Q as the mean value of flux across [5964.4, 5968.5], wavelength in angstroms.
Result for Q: 22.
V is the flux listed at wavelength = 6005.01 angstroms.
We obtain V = 23.05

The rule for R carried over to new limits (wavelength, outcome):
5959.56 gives 21.31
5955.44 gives 22.48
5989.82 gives 21.73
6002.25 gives 23.84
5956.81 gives 20.44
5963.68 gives 22.87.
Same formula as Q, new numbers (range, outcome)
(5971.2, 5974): 22.1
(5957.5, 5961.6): 21.1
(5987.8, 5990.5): 22.5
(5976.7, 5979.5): 19.2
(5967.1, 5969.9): 20.6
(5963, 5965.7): 22.9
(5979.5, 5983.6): 20.8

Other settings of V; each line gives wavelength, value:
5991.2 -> 20.94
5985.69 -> 22.65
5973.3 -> 20.89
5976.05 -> 20.4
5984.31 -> 21.08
